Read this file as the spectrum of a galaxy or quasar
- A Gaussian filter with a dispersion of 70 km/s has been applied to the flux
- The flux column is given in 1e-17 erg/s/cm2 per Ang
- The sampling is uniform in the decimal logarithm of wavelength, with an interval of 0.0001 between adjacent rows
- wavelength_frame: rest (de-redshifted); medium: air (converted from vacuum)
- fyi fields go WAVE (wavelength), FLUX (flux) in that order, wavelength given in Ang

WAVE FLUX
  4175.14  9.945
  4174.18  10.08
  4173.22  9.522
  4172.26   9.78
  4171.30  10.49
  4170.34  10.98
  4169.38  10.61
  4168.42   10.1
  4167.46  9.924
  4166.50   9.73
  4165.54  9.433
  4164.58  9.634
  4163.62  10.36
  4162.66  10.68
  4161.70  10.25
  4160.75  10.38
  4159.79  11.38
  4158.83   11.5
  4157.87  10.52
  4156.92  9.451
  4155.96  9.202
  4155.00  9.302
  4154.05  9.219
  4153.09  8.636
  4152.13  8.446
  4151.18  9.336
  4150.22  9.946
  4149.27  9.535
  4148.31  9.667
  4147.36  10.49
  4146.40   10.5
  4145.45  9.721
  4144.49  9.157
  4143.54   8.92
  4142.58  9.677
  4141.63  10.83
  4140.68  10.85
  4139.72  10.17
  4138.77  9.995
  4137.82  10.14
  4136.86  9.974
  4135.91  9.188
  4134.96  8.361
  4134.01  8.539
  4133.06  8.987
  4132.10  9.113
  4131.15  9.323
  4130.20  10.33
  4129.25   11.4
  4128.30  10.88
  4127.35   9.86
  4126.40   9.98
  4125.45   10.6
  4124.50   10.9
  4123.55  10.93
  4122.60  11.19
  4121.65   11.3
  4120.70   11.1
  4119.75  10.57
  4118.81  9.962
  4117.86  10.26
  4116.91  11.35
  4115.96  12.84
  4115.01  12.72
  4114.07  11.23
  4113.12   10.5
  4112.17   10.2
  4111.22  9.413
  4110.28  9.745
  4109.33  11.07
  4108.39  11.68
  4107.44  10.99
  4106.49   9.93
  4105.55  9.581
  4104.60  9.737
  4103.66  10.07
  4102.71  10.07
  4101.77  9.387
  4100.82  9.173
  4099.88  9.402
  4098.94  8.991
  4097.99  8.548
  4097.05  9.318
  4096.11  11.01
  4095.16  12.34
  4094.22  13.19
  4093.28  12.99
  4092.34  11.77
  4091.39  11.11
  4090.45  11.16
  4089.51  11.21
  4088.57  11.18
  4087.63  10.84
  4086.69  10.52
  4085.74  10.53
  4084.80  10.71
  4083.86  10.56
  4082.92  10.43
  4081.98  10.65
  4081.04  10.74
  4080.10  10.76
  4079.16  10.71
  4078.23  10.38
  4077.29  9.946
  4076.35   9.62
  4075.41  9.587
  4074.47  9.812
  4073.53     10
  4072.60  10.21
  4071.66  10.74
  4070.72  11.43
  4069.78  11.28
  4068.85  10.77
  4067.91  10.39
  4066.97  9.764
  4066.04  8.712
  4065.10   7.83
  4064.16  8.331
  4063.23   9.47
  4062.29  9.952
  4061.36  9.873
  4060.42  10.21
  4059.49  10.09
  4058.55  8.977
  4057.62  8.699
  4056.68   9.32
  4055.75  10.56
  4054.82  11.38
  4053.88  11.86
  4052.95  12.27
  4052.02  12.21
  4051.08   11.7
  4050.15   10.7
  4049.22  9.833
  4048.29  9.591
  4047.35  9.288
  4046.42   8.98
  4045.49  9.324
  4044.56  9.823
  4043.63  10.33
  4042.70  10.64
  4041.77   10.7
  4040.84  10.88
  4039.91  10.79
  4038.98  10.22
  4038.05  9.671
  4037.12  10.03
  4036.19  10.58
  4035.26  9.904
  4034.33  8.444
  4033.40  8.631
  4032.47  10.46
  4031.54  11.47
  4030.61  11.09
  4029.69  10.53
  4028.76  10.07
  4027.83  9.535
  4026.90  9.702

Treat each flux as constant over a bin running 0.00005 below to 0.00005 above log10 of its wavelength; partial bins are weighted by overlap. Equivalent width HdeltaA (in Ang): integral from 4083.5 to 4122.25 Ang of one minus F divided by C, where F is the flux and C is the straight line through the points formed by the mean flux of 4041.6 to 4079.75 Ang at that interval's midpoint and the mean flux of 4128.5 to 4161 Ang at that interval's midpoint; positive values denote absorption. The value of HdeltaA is -2.9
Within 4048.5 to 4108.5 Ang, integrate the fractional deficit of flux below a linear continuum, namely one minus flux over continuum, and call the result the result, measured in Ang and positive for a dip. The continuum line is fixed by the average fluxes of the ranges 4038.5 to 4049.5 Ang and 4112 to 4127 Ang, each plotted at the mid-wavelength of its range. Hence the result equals 0.5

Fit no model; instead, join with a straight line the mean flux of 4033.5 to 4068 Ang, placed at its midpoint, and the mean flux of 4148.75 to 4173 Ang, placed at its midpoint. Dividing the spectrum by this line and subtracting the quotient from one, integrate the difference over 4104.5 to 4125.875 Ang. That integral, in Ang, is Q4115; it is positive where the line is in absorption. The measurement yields -1.7 Ang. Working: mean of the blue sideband 10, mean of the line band 10.8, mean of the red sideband 9.95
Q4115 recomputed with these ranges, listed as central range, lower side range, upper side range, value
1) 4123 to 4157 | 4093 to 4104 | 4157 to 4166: 2.0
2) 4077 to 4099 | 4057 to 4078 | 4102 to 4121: -1.4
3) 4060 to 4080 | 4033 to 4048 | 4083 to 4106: 0.6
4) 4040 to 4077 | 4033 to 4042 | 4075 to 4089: 0.3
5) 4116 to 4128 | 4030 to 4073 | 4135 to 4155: -1.2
